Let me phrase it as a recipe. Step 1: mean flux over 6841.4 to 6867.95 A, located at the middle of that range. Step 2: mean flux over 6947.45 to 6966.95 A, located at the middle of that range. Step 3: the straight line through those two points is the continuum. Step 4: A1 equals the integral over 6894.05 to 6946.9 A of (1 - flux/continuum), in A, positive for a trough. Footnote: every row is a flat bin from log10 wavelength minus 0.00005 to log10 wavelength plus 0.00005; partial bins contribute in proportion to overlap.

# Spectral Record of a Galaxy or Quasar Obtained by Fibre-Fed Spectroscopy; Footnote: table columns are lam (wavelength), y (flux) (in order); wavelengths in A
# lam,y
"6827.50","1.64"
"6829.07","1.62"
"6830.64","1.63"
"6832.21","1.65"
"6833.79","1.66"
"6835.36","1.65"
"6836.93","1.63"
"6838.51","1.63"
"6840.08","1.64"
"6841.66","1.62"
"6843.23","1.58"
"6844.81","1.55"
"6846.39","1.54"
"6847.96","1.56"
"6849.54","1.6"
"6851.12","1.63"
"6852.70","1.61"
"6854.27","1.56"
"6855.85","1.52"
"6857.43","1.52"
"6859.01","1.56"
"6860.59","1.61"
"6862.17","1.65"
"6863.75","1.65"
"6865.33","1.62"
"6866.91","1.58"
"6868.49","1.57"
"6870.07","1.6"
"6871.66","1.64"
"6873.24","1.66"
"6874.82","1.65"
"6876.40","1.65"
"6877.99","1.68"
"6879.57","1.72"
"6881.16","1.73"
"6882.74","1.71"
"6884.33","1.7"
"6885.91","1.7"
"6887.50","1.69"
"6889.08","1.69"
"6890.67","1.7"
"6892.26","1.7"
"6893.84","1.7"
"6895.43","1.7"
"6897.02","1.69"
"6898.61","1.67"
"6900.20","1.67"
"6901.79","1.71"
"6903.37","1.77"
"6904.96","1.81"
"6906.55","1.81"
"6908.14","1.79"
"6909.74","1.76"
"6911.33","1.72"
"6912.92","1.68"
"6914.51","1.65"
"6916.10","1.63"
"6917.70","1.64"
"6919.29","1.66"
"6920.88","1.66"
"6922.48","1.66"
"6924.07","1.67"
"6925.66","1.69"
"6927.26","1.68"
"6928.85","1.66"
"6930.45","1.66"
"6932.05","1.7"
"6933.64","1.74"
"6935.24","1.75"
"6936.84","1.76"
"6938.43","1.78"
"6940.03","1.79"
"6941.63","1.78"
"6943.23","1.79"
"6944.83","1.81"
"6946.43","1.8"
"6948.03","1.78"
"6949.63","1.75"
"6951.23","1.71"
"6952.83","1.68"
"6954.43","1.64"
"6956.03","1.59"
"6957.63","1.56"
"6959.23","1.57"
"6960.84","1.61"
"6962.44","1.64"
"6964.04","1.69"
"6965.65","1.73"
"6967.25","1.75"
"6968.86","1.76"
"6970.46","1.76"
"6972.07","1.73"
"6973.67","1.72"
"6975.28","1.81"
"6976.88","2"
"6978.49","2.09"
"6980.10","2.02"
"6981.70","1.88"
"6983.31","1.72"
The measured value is -2.68 A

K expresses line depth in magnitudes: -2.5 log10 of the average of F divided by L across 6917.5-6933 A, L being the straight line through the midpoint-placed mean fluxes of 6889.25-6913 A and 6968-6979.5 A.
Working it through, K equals 0.06 mag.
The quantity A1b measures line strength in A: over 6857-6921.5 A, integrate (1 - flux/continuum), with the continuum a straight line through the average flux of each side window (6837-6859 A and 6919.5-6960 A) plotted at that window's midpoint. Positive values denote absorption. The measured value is -1.5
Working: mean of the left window 1.58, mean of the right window 1.71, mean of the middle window 1.68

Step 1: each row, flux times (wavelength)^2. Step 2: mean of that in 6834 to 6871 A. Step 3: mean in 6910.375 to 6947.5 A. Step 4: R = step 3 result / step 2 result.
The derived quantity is 1.10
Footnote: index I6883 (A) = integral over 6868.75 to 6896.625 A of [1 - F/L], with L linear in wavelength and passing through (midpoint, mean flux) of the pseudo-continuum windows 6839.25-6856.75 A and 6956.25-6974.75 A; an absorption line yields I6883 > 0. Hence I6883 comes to -1.2 A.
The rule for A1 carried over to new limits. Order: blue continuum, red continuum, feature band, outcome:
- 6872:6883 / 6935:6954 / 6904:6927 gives 0.3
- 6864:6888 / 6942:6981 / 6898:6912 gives -0.5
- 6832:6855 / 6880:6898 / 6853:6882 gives 0.6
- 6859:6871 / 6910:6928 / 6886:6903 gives -0.5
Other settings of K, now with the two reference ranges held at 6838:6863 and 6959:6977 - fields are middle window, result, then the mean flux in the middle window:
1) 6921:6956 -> -0.02 mag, 1.72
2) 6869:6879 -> -0.02 mag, 1.65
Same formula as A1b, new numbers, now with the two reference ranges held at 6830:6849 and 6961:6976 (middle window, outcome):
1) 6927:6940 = -0.2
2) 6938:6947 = -0.5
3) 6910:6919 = 0.0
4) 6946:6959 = 0.2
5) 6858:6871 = 0.2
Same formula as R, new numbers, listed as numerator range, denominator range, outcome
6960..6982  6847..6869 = 1.17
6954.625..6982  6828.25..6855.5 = 1.13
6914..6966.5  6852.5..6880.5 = 1.07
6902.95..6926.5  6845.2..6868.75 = 1.09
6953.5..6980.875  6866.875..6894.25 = 1.07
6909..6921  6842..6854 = 1.08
